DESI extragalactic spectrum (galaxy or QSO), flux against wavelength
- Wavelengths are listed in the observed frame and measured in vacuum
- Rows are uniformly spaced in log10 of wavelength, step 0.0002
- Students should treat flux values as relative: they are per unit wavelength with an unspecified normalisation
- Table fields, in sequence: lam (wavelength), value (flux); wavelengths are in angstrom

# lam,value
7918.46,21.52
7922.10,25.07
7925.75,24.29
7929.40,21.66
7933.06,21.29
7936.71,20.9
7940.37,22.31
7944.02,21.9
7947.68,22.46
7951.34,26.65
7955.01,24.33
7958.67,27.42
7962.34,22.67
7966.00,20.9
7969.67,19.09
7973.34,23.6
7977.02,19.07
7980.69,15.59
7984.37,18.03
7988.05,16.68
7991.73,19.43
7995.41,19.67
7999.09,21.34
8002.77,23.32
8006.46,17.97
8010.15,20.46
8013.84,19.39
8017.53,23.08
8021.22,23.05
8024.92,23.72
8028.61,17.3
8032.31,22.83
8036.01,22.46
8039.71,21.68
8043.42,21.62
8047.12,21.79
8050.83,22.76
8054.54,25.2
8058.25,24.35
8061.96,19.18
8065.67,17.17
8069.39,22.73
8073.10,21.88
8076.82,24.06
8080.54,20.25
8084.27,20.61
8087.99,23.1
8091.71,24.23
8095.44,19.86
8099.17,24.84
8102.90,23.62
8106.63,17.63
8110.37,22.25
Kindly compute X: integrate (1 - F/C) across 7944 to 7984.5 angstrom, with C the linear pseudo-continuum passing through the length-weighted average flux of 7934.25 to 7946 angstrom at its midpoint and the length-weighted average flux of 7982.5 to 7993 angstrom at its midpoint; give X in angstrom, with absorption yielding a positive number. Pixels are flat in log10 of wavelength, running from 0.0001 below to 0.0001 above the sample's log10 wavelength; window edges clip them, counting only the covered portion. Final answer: -4.3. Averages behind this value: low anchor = 21.7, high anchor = 18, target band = 22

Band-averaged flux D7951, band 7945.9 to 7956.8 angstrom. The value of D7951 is 24.5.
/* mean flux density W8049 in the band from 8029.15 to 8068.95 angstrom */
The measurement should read 21.8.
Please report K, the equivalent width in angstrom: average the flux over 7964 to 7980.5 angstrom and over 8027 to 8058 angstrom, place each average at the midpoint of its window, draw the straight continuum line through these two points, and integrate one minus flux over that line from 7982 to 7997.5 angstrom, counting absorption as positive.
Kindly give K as 1.70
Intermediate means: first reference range 20.2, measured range 18.4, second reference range 22.1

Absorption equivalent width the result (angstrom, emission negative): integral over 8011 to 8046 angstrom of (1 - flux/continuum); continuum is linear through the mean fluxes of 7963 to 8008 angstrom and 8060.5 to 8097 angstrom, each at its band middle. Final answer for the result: -2.1 angstrom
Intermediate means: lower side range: 19.7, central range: 21.7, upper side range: 21.3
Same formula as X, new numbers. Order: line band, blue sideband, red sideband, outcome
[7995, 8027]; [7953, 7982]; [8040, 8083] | 0.6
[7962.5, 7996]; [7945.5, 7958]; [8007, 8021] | 5.5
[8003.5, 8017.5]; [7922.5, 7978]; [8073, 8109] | 1.4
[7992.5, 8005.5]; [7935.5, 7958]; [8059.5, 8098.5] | 0.9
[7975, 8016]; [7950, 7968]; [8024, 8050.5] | 6.7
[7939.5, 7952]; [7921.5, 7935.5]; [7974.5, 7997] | -1.0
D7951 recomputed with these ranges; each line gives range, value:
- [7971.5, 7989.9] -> 18.6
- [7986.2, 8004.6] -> 20.1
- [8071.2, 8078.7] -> 23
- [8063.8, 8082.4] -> 21.2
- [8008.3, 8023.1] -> 21.5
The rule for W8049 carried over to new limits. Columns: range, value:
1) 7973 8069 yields 20.8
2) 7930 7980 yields 22.3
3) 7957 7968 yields 23.5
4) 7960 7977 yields 21.5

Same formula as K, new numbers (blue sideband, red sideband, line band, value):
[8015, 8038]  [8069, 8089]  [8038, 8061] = -0.8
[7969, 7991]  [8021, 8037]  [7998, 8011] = -0.4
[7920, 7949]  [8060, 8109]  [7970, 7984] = 1.9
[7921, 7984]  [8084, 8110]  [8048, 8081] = 0.1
